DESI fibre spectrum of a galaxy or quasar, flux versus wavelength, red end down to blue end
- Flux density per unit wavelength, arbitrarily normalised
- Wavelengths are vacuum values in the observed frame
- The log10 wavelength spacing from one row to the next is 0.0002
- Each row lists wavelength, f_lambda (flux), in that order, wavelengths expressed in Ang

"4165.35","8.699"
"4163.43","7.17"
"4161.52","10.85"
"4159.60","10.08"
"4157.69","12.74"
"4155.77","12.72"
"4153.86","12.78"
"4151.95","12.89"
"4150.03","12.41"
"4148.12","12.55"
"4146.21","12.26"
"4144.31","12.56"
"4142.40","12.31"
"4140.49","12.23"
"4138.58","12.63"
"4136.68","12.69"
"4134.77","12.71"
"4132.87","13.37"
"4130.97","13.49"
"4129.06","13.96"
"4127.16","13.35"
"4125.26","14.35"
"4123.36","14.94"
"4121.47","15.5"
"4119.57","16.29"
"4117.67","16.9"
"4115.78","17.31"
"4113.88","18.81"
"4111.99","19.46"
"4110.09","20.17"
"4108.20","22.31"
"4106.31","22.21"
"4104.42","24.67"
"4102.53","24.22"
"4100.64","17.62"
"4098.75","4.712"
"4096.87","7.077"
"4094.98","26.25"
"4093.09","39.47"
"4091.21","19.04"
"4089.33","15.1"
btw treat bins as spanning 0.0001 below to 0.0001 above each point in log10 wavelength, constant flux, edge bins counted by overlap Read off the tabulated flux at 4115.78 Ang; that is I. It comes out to 17.31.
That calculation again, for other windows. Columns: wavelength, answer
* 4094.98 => 26.25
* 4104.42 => 24.67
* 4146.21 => 12.26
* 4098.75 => 4.712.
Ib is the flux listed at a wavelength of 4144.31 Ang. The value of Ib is 12.56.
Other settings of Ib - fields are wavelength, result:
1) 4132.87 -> 13.37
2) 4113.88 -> 18.81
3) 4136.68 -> 12.69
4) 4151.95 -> 12.89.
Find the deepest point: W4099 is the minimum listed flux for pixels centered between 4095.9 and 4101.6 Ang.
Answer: 4.712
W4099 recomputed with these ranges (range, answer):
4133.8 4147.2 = 12.23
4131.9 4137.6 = 12.69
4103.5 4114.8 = 18.81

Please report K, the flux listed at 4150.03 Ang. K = 12.41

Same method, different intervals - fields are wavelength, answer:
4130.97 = 13.49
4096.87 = 7.077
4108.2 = 22.31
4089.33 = 15.1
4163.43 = 7.17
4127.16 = 13.35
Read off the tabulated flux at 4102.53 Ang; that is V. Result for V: 24.22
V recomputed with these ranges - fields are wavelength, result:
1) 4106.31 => 22.21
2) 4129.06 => 13.96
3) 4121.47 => 15.5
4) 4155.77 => 12.72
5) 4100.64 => 17.62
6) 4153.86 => 12.78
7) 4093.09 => 39.47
